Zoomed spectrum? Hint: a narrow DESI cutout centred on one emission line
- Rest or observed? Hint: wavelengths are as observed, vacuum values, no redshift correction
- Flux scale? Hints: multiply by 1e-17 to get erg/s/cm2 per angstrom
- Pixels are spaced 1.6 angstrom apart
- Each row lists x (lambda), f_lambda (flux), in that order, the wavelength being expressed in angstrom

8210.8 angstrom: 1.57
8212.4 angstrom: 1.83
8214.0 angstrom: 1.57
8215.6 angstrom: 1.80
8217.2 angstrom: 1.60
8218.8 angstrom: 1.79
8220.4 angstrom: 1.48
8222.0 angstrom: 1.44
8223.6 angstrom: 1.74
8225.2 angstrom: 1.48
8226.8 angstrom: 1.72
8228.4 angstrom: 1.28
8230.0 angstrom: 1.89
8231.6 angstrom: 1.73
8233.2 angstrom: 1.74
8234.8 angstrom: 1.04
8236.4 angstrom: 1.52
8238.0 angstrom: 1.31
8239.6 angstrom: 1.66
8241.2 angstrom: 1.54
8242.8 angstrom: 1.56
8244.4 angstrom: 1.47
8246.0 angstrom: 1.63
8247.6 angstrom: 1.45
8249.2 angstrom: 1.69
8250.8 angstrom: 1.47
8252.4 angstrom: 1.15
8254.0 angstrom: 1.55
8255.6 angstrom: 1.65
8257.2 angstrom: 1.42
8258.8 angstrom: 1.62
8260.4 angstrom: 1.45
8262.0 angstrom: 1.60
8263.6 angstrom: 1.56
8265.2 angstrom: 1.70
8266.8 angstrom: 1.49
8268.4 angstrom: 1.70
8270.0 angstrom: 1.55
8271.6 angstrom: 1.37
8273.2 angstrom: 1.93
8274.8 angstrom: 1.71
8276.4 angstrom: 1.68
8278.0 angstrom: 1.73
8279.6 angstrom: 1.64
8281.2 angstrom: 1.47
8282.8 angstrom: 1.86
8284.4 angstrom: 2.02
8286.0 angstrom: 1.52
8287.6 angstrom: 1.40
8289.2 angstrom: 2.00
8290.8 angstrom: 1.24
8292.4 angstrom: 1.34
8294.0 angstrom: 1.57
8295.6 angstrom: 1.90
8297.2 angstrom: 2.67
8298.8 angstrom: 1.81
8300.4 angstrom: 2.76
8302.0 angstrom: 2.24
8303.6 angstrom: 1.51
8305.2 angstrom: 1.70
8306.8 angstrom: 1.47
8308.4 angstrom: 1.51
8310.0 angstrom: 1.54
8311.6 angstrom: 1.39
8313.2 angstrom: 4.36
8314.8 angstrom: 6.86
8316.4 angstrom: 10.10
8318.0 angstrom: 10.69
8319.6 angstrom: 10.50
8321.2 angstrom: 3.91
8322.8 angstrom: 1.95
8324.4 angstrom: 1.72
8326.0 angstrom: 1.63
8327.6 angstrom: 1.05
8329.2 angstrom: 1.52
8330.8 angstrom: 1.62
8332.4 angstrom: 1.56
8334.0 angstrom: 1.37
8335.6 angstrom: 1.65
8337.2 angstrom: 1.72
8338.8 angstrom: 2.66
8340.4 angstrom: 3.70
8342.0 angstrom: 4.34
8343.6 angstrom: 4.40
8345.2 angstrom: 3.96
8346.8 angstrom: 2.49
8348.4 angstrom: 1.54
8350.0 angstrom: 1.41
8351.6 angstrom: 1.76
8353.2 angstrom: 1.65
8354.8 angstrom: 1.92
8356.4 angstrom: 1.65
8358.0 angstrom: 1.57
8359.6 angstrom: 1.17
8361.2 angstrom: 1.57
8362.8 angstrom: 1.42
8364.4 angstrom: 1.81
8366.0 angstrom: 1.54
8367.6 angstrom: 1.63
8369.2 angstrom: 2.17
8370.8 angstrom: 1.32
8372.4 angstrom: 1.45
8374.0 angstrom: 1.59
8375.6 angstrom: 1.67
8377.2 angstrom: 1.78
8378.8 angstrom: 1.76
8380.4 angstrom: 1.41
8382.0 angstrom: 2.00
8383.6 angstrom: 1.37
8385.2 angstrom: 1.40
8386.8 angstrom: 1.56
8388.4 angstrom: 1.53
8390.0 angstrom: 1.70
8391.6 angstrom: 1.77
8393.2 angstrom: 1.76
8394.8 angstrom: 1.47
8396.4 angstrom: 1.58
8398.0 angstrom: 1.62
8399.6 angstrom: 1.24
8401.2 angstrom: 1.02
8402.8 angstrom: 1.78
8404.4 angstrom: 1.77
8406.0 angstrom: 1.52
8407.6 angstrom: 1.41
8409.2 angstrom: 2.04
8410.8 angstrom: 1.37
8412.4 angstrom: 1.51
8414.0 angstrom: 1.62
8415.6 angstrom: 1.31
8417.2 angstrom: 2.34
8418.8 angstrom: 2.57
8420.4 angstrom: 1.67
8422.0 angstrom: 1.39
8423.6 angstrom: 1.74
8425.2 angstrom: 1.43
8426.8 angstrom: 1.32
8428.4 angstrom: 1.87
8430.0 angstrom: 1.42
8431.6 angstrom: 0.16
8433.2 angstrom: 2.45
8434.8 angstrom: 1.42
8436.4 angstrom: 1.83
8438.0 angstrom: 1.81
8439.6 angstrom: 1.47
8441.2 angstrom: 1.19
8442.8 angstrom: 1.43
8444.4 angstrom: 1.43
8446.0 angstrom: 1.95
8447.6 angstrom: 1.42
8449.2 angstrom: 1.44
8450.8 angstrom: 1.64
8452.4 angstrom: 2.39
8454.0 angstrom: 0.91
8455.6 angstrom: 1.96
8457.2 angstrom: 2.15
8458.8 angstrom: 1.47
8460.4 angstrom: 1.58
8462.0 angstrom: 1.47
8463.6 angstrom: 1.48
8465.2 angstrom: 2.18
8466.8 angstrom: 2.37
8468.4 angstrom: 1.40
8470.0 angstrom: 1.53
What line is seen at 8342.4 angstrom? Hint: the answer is [N II]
